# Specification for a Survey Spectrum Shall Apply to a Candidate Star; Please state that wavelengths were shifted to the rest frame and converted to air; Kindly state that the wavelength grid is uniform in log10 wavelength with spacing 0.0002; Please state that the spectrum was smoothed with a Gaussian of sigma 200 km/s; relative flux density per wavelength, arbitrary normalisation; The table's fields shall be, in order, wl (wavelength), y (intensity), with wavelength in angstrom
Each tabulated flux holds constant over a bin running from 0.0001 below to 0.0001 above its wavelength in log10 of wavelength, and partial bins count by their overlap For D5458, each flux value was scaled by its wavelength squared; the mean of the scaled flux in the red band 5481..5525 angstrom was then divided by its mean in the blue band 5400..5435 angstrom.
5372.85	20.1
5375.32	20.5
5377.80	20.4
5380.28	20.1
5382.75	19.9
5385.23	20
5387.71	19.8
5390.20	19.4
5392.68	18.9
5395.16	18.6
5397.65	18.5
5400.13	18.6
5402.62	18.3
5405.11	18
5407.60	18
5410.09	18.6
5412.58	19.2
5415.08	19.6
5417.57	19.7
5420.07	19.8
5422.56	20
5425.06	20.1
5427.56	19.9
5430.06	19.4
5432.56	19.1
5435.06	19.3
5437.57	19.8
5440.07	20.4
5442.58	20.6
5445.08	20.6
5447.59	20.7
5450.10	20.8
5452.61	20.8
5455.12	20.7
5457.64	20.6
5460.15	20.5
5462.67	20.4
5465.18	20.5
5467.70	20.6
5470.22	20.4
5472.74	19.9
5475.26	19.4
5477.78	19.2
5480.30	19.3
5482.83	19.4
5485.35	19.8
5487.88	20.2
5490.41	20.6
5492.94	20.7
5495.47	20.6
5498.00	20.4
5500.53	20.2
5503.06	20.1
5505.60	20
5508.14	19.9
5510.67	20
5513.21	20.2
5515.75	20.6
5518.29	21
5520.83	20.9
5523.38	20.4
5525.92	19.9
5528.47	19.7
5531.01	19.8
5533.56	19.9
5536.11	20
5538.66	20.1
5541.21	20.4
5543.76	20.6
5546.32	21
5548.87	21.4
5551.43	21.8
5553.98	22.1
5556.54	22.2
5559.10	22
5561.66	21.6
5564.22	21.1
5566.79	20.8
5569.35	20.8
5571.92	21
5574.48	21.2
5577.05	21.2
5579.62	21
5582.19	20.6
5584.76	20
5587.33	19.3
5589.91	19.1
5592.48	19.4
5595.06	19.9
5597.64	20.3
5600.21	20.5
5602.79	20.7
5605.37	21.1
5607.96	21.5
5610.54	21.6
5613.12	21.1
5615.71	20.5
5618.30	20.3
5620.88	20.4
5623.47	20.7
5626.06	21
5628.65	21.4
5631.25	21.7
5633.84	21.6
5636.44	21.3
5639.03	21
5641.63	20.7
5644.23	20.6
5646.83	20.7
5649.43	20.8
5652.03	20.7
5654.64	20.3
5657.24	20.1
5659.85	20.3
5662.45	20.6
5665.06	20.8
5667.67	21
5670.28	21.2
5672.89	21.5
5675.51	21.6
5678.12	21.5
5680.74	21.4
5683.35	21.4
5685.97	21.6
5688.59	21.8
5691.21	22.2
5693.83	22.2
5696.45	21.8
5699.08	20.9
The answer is 1.09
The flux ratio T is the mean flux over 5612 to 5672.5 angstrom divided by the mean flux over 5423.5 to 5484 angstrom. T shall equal 1.04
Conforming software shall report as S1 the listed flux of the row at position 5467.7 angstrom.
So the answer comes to 20.6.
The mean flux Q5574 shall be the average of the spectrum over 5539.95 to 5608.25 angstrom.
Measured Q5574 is 20.8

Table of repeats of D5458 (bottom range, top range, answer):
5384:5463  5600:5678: 1.15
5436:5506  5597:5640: 1.09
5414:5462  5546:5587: 1.10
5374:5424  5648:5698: 1.21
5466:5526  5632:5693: 1.11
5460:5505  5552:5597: 1.07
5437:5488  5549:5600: 1.07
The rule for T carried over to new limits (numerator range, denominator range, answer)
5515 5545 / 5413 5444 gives 1.02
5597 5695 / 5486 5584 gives 1.02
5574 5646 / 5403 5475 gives 1.04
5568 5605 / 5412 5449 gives 1.02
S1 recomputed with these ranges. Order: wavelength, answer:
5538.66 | 20.1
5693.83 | 22.2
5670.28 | 21.2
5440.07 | 20.4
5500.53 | 20.2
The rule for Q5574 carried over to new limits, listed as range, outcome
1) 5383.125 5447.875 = 19.4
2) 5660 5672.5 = 20.9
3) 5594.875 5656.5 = 20.9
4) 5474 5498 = 19.9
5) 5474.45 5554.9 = 20.3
